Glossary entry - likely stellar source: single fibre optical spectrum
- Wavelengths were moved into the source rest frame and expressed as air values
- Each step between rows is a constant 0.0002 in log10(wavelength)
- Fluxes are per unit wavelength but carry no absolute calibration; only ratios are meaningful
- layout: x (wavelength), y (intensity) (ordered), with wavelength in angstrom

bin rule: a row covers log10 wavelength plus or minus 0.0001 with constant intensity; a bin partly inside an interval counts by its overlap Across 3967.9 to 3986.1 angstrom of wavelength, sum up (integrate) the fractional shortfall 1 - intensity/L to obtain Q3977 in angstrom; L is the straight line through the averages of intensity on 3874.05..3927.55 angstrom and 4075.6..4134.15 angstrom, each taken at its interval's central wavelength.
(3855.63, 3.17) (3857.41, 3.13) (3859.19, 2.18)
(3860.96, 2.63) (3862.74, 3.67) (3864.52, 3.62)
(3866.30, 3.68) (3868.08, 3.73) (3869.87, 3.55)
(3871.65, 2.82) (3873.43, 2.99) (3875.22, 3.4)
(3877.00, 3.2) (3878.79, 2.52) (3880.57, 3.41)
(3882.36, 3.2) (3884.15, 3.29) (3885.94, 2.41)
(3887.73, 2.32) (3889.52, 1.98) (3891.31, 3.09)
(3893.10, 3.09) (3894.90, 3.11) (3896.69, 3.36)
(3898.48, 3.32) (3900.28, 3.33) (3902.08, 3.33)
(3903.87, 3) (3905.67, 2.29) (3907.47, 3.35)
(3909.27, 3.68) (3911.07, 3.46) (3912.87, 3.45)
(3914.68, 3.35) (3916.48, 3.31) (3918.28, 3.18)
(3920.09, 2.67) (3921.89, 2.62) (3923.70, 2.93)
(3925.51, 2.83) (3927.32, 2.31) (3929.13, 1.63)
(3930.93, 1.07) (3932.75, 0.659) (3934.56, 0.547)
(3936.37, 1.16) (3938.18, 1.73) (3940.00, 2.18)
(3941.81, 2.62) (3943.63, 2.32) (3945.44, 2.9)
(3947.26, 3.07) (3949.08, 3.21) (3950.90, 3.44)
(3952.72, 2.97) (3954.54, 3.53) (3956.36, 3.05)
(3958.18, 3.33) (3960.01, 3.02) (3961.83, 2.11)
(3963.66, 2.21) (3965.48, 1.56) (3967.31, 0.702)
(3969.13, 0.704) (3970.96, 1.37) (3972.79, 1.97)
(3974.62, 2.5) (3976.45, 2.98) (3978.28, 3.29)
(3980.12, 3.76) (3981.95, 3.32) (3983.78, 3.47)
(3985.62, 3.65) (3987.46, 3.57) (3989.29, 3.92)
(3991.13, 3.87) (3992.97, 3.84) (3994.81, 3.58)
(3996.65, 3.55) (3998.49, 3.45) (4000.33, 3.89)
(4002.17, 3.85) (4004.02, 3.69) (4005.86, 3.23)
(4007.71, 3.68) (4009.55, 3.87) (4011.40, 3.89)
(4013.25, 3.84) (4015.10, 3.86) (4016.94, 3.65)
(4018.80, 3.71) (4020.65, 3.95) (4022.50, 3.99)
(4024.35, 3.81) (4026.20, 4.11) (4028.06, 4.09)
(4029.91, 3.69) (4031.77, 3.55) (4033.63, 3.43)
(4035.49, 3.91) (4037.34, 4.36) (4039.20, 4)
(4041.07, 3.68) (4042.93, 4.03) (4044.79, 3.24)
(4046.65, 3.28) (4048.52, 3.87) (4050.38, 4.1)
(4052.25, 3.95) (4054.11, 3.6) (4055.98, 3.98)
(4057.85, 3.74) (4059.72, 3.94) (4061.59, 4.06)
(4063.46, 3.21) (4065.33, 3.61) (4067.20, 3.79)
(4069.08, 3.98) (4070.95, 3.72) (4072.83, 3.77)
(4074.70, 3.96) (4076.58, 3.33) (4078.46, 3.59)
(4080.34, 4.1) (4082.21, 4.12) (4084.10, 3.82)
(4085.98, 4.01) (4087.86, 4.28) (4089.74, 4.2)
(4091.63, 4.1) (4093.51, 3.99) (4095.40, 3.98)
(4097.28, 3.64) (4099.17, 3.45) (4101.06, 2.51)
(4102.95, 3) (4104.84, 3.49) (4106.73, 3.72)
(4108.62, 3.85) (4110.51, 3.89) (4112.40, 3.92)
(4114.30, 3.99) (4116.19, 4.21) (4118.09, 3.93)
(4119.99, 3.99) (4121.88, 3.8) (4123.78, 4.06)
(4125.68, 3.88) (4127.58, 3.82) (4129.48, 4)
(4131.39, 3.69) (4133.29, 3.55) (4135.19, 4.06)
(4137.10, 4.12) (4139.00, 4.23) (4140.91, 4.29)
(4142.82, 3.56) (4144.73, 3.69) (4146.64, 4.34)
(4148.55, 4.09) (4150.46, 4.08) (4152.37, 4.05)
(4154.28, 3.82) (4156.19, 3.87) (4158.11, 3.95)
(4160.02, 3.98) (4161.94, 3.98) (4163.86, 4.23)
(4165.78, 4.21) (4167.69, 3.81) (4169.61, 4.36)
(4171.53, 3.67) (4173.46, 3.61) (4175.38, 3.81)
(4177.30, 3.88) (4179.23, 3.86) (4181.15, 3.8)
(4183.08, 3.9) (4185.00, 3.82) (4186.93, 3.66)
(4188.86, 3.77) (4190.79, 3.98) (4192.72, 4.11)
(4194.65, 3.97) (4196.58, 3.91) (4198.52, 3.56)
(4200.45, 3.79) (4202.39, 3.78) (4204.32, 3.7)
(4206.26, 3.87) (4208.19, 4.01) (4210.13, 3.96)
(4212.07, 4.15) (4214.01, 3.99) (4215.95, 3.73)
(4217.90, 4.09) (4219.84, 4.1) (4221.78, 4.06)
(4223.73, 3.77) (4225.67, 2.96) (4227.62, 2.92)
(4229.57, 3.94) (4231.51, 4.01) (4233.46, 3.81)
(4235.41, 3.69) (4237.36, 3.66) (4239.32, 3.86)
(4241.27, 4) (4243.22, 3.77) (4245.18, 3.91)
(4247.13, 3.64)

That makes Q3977 3.7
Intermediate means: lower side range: 3.03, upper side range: 3.8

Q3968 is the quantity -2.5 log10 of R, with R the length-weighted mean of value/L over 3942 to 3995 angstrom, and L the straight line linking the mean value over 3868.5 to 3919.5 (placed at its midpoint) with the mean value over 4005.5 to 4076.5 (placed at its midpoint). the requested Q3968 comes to 0.21 mag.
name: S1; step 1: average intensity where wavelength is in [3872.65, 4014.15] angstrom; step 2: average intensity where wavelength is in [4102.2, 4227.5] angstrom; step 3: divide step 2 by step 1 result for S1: 1.34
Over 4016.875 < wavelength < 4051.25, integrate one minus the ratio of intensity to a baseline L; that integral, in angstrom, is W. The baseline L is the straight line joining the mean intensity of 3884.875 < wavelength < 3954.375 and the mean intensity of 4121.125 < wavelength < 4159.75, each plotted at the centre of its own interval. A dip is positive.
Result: -5.0 angstrom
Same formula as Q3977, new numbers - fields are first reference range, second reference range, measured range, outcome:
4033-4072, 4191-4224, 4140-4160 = -0.5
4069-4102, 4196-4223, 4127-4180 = -1.3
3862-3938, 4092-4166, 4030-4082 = -3.4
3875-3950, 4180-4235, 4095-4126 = -2.3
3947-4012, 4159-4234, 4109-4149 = -3.7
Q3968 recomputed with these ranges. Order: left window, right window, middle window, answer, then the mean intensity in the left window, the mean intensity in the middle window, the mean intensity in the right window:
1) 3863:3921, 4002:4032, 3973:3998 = 0.06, 3.15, 3.44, 3.8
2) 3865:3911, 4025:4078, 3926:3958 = 0.41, 3.11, 2.29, 3.78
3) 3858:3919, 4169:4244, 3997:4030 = -0.12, 3.13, 3.79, 3.83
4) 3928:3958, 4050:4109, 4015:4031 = -0.22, 2.28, 3.87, 3.76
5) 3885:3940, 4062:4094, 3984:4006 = -0.14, 2.61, 3.68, 3.86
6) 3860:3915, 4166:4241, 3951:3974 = 0.41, 3.15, 2.26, 3.83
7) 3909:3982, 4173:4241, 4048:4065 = -0.24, 2.48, 3.82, 3.82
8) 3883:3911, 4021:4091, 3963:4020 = 0.11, 3.01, 3.19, 3.84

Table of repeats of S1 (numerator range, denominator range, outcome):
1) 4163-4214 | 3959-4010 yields 1.29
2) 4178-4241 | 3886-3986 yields 1.45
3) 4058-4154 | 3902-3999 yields 1.41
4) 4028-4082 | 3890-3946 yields 1.43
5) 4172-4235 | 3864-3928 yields 1.24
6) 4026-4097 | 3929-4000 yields 1.46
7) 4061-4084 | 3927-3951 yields 1.87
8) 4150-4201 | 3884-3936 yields 1.45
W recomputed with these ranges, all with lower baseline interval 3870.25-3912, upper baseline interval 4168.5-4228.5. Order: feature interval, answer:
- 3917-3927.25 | 1.01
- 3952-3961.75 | 0.37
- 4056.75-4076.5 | -1.52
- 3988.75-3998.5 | -1.21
